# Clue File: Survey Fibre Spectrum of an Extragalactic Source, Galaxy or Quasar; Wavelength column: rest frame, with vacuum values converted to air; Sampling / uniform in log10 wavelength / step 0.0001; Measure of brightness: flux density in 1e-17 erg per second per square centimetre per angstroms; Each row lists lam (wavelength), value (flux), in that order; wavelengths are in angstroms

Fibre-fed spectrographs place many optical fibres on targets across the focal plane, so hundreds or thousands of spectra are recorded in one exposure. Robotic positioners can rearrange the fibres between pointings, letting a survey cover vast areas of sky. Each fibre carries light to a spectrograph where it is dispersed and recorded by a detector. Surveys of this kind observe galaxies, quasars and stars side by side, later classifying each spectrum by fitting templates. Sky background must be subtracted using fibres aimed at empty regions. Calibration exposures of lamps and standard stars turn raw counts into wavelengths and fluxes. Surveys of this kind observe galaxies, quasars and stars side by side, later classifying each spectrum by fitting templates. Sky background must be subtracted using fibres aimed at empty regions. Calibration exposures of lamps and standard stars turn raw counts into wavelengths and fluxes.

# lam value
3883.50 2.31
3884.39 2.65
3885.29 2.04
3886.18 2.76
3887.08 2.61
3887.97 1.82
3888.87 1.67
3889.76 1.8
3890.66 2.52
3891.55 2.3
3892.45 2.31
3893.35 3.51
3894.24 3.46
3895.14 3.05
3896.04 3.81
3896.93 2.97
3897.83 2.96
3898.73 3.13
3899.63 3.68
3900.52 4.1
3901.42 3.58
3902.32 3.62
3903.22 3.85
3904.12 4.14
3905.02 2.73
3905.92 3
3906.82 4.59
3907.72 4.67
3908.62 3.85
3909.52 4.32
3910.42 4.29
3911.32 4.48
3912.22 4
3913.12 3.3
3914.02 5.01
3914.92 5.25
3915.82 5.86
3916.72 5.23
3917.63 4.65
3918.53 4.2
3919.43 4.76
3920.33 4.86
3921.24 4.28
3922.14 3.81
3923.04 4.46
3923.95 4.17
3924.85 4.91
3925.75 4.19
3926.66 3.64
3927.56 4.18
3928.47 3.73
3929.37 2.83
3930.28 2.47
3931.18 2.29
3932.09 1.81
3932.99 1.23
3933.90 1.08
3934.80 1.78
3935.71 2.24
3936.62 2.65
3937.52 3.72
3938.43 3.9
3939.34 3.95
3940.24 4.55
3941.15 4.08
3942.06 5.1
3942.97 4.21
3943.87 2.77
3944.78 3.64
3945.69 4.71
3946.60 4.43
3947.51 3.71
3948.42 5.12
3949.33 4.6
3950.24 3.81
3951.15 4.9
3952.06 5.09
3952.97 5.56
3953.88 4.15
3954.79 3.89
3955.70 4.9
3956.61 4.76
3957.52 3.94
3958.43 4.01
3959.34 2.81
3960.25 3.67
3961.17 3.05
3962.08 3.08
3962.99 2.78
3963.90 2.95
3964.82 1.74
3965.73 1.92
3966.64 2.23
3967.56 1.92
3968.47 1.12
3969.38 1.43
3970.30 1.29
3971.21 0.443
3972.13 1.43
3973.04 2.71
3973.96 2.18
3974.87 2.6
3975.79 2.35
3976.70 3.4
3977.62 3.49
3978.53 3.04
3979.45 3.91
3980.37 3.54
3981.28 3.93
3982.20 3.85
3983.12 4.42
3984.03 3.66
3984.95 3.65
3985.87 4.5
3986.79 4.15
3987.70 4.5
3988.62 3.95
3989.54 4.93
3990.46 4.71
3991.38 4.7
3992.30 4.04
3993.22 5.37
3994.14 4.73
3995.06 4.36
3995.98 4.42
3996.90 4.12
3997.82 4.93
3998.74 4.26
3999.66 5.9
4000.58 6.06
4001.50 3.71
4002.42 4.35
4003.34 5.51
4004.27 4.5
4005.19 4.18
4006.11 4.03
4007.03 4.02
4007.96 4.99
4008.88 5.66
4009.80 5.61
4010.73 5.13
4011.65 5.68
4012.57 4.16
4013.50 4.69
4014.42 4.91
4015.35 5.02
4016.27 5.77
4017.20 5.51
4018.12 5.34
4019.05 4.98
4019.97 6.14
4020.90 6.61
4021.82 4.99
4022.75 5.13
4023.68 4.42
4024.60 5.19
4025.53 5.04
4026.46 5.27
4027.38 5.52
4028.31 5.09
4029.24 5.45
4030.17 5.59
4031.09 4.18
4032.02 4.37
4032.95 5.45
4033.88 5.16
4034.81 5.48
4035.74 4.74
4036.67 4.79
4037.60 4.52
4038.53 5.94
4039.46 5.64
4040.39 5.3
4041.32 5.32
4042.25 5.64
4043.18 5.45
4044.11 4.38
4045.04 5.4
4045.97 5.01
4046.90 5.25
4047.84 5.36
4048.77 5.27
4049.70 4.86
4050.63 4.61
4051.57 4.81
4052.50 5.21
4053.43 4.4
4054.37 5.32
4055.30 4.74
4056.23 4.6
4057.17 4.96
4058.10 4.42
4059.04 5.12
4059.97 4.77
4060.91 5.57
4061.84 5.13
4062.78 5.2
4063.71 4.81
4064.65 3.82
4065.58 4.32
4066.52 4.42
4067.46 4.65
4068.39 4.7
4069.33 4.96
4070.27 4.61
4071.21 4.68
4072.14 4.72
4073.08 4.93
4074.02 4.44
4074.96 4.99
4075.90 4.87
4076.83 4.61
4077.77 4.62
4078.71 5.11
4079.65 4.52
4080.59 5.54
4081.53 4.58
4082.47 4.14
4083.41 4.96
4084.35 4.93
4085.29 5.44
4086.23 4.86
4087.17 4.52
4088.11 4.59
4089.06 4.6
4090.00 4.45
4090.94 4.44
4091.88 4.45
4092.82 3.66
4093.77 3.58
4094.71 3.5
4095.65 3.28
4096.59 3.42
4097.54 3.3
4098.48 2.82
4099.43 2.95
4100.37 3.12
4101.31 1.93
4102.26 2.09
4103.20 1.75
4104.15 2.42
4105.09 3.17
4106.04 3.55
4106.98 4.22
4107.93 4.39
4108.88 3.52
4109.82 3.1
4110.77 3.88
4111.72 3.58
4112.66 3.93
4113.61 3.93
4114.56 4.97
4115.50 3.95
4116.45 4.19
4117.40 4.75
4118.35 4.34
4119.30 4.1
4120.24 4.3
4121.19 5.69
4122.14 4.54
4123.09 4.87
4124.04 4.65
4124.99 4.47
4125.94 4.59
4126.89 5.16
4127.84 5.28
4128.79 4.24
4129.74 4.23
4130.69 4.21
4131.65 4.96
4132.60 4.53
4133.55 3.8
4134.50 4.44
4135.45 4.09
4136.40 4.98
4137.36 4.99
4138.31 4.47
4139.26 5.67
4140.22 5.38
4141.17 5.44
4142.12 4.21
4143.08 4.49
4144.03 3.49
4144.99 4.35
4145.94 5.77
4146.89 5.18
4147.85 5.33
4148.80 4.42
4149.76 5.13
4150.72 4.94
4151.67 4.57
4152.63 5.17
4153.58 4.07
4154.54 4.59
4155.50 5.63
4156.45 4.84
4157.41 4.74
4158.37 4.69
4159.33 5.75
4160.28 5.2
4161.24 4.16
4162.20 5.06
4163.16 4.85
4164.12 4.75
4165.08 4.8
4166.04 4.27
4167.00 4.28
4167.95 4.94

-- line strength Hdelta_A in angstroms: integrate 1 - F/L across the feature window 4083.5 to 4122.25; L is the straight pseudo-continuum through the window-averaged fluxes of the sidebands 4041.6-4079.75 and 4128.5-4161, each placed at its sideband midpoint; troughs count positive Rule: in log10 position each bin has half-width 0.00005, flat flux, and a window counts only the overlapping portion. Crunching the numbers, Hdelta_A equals 7.7 angstroms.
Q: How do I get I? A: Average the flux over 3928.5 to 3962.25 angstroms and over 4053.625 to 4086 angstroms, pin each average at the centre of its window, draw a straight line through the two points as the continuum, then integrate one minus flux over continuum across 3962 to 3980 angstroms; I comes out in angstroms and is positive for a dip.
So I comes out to 7.4 angstroms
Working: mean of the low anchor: 3.64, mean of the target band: 2.29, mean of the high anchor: 4.8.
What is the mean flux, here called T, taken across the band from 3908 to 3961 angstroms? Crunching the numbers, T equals 3.96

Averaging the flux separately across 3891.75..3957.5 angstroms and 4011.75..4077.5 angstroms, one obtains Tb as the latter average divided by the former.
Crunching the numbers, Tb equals 1.30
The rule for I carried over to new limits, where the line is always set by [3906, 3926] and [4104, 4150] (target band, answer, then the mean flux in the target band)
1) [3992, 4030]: -4.57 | 5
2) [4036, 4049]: -2.22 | 5.23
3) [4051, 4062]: -1.12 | 4.91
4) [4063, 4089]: -1.53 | 4.72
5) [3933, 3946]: 3.23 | 3.37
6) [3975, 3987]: 2.22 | 3.64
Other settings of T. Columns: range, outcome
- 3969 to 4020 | 4.18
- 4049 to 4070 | 4.79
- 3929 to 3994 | 3.41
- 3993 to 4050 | 5.06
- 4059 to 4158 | 4.4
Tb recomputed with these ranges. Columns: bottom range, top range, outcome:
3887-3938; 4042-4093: 1.37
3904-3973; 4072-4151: 1.20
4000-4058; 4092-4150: 0.82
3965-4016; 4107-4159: 1.18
